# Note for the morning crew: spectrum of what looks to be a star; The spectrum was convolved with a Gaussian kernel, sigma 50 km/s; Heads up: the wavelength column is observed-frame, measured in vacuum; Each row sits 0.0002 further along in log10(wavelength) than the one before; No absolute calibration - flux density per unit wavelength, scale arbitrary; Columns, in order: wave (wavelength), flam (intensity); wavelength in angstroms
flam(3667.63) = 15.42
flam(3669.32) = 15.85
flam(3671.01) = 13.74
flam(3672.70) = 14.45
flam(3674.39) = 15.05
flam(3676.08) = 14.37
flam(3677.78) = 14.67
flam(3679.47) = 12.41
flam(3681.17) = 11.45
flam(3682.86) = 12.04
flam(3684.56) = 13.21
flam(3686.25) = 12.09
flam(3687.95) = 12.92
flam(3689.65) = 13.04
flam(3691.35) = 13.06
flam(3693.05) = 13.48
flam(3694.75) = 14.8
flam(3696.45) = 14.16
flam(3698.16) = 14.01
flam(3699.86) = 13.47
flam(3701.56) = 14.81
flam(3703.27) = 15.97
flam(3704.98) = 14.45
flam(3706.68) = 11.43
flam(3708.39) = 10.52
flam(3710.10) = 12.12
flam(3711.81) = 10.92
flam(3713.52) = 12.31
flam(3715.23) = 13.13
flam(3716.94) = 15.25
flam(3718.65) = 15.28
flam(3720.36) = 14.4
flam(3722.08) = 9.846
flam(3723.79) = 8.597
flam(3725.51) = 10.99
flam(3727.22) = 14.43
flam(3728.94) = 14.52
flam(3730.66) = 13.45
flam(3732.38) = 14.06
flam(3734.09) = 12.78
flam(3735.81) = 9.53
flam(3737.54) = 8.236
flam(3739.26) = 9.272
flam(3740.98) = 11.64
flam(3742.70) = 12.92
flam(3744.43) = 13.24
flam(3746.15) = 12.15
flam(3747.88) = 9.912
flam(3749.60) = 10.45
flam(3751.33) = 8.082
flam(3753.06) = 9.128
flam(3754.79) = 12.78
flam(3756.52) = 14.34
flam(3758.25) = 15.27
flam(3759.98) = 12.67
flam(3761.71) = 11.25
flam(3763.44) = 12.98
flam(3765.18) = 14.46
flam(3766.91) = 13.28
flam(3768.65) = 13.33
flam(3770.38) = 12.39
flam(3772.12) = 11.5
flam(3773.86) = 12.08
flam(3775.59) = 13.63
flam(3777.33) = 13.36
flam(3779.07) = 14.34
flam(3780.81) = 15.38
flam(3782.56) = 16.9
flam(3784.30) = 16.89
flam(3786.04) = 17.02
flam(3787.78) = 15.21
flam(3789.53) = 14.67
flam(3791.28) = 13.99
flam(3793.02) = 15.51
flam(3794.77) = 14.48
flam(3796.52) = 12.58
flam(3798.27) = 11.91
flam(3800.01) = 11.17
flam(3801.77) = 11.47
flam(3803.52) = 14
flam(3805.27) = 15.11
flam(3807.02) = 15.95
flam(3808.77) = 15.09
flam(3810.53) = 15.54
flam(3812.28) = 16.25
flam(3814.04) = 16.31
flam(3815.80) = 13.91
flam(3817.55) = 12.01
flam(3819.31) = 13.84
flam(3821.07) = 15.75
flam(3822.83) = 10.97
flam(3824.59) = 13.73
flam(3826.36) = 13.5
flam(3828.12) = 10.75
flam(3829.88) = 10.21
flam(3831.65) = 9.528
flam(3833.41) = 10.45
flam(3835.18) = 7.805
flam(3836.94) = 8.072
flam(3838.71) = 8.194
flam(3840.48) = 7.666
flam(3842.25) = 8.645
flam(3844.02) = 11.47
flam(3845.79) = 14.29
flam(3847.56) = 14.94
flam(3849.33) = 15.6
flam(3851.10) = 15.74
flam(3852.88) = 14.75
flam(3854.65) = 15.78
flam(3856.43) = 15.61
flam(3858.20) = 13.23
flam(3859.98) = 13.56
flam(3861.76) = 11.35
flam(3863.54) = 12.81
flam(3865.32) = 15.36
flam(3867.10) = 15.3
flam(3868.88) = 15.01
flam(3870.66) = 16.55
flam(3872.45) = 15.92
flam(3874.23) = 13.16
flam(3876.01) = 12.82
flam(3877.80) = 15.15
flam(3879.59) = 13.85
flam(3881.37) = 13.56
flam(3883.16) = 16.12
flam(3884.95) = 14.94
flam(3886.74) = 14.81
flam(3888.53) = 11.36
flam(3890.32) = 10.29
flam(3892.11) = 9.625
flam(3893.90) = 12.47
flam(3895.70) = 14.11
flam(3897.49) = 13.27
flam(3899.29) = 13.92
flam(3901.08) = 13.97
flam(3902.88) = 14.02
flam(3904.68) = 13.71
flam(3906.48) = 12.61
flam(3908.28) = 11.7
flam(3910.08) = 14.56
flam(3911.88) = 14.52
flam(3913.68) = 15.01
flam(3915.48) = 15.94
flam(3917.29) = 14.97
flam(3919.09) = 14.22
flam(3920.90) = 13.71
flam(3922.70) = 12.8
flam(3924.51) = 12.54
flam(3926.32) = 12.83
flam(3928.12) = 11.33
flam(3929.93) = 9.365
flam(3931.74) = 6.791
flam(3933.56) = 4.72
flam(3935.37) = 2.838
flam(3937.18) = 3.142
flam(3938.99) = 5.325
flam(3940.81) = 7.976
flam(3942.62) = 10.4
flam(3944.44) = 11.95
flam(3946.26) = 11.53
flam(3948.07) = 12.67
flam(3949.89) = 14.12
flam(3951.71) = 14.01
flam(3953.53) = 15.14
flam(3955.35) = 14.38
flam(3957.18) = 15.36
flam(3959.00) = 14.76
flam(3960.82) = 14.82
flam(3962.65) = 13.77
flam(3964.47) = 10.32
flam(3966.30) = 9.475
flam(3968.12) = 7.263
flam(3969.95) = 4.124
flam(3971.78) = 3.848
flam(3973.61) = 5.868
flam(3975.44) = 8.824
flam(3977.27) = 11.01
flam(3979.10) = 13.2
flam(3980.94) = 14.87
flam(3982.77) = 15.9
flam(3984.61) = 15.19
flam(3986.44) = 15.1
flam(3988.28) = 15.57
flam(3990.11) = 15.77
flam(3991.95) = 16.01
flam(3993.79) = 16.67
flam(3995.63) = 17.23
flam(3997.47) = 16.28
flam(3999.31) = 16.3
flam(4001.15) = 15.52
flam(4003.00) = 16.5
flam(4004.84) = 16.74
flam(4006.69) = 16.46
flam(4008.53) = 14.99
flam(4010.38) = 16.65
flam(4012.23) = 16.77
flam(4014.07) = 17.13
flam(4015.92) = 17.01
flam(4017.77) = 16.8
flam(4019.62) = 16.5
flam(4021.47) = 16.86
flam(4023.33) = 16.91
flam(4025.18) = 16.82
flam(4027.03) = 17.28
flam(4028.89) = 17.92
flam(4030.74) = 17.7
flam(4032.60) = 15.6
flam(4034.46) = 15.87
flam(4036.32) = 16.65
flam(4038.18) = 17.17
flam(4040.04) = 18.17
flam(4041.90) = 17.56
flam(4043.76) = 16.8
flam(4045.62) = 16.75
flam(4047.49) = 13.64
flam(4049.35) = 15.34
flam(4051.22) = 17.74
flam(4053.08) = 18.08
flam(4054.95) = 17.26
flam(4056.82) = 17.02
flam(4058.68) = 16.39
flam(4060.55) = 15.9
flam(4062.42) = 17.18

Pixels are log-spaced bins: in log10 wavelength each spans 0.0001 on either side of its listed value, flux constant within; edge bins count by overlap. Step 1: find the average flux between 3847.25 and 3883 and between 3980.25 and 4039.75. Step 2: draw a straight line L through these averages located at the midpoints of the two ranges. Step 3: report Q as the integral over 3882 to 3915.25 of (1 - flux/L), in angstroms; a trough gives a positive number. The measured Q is 3.4 angstroms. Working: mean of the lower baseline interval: 14.5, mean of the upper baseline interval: 16.4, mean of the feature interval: 13.4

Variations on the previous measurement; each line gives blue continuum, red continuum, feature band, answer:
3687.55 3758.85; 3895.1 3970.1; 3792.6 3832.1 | -4.1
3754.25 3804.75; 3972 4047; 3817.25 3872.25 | 6.2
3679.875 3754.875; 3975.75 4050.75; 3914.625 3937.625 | 6.8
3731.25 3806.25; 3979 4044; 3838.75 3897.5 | 3.4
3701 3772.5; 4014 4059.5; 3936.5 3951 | 5.3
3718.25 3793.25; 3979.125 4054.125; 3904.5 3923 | 1.2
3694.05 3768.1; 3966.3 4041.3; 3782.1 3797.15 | -2.6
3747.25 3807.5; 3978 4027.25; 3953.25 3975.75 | 7.4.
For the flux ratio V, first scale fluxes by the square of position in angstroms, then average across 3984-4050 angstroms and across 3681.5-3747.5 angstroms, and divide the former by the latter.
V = 1.52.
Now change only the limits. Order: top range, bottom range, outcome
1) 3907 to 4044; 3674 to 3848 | 1.19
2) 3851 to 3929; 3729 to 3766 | 1.25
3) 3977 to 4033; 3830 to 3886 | 1.33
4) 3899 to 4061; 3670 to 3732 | 1.22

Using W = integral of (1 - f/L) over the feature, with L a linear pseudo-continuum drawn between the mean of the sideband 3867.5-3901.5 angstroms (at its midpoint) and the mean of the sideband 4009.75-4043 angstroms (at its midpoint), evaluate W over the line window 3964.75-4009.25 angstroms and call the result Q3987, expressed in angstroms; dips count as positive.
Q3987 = 8.0 angstroms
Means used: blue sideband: 13.8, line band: 13.2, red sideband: 17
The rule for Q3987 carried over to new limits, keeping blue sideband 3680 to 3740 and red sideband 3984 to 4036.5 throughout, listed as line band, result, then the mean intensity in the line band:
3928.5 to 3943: 8.6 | 6.35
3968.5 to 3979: 5.7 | 7.27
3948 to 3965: 1.8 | 14.1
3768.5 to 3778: 0.6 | 12.7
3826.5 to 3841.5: 5.2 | 9.3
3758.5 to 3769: 0.2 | 13.1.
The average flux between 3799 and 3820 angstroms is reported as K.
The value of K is 14.2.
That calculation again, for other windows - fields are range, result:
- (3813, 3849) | 11.7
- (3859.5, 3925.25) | 13.8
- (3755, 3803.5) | 13.8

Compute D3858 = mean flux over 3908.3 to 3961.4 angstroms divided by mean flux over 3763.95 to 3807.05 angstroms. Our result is 0.84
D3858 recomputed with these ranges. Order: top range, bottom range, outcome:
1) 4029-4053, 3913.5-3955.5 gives 1.51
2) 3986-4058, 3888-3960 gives 1.39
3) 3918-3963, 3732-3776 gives 0.94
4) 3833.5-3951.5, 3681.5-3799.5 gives 0.96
